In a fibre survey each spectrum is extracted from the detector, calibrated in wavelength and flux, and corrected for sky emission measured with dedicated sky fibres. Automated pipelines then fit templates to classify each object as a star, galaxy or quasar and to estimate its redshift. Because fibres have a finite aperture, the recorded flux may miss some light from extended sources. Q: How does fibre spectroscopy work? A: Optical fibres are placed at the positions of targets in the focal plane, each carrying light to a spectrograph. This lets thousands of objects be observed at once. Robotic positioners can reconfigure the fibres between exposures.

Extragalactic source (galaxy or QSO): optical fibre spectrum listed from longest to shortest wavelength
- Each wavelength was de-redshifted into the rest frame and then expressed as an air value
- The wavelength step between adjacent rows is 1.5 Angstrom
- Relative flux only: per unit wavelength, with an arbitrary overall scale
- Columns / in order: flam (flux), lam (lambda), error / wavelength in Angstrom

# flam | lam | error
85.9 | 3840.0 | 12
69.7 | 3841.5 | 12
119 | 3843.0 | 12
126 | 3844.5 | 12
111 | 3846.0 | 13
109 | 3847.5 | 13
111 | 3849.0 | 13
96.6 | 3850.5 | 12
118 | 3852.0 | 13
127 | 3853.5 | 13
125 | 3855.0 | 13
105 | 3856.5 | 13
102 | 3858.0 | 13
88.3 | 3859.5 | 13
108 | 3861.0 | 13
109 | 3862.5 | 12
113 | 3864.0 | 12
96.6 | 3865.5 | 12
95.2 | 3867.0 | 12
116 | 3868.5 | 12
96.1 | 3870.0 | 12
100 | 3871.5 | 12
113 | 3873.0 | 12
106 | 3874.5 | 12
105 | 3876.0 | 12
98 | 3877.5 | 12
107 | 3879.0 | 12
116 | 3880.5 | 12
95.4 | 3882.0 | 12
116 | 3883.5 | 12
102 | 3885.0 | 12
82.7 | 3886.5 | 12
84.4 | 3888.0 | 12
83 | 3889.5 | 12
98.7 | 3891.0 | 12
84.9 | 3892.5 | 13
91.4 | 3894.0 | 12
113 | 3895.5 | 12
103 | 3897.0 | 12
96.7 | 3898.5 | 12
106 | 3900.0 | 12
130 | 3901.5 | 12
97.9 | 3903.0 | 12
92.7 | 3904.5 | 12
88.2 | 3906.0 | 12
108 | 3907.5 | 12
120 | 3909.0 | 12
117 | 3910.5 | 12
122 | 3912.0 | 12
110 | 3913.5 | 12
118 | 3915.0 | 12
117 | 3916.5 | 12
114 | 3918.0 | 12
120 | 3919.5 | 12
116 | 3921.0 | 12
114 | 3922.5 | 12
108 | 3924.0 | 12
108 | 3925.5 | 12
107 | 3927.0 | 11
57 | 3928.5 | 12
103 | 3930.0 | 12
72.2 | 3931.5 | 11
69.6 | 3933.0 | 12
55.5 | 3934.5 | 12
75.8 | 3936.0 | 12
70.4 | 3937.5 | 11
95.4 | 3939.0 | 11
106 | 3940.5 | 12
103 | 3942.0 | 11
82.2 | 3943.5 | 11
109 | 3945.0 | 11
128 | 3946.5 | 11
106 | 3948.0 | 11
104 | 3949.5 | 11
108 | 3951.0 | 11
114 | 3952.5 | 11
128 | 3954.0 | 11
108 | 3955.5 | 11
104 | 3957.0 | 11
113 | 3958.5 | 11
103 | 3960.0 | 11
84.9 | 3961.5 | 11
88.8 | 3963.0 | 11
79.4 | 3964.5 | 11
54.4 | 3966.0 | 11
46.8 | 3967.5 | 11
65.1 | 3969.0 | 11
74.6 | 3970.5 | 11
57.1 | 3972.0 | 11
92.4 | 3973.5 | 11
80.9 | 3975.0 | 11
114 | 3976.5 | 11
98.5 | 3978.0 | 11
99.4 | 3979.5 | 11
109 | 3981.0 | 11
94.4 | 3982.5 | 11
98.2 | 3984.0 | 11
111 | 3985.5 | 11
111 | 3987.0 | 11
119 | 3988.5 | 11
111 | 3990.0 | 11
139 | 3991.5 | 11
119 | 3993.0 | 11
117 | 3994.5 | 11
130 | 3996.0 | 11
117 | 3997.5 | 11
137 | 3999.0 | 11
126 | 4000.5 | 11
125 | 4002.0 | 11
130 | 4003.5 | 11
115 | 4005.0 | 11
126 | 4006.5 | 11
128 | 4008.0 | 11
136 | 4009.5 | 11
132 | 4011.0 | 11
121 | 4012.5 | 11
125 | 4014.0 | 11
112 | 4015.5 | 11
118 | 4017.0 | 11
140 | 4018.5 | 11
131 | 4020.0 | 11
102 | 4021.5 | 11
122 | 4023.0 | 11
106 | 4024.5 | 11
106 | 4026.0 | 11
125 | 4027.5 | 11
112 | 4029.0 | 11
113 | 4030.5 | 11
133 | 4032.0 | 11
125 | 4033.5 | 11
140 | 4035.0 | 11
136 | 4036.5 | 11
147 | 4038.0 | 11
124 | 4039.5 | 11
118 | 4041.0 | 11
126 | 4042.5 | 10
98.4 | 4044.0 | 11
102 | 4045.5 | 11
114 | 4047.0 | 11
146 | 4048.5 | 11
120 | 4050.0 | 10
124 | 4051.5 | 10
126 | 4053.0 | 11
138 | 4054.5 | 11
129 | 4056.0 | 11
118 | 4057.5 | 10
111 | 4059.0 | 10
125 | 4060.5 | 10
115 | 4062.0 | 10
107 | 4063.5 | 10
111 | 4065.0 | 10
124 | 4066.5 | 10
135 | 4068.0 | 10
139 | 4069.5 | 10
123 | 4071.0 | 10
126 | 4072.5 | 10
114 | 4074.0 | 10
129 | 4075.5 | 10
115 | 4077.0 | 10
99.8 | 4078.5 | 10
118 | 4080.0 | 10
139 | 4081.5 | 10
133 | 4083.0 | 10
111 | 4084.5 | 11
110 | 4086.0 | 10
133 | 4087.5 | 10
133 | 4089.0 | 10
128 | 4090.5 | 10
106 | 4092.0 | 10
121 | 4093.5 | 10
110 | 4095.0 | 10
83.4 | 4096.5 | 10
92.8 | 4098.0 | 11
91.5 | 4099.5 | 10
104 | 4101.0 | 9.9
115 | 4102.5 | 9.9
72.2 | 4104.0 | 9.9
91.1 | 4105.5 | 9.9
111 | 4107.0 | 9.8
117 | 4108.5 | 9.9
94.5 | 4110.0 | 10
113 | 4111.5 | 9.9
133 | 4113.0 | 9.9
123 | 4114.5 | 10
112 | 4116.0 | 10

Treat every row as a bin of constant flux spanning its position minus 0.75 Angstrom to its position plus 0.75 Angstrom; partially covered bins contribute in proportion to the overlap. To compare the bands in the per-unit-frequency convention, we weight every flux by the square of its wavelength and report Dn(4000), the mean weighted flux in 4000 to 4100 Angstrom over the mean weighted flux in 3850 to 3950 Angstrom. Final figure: 1.3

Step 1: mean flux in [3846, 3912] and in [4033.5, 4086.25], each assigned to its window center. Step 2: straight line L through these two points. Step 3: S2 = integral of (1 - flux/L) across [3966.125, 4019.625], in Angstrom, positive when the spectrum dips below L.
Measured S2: 2.7 Angstrom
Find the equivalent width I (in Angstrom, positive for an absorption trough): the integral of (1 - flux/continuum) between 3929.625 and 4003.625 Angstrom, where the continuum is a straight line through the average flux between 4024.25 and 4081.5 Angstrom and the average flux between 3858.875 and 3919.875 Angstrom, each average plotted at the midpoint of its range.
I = 8.7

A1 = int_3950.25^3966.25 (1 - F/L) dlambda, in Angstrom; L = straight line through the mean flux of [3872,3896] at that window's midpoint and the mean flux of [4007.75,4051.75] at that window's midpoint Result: 1.6 Angstrom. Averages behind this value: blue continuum 99.6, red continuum 123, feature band 100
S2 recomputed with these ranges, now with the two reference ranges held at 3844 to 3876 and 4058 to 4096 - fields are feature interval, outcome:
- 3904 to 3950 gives 4.6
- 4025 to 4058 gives -1.5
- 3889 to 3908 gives 1.8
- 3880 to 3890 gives 1.1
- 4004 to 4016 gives -0.8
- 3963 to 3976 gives 4.9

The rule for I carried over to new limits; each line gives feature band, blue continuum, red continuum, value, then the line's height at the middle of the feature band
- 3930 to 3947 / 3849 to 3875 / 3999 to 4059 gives 3.94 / 114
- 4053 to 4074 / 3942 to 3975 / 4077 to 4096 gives -1.51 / 115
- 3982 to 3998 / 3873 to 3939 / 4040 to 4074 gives -0.49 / 112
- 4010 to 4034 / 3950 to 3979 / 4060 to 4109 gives -4.32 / 102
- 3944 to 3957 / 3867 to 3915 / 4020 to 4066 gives -0.21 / 110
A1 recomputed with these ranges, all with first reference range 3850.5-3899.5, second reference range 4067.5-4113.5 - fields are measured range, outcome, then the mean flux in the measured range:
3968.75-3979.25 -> 2.3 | 84.9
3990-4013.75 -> -3.6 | 126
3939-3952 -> 0.1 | 105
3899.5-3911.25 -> -0.3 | 108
